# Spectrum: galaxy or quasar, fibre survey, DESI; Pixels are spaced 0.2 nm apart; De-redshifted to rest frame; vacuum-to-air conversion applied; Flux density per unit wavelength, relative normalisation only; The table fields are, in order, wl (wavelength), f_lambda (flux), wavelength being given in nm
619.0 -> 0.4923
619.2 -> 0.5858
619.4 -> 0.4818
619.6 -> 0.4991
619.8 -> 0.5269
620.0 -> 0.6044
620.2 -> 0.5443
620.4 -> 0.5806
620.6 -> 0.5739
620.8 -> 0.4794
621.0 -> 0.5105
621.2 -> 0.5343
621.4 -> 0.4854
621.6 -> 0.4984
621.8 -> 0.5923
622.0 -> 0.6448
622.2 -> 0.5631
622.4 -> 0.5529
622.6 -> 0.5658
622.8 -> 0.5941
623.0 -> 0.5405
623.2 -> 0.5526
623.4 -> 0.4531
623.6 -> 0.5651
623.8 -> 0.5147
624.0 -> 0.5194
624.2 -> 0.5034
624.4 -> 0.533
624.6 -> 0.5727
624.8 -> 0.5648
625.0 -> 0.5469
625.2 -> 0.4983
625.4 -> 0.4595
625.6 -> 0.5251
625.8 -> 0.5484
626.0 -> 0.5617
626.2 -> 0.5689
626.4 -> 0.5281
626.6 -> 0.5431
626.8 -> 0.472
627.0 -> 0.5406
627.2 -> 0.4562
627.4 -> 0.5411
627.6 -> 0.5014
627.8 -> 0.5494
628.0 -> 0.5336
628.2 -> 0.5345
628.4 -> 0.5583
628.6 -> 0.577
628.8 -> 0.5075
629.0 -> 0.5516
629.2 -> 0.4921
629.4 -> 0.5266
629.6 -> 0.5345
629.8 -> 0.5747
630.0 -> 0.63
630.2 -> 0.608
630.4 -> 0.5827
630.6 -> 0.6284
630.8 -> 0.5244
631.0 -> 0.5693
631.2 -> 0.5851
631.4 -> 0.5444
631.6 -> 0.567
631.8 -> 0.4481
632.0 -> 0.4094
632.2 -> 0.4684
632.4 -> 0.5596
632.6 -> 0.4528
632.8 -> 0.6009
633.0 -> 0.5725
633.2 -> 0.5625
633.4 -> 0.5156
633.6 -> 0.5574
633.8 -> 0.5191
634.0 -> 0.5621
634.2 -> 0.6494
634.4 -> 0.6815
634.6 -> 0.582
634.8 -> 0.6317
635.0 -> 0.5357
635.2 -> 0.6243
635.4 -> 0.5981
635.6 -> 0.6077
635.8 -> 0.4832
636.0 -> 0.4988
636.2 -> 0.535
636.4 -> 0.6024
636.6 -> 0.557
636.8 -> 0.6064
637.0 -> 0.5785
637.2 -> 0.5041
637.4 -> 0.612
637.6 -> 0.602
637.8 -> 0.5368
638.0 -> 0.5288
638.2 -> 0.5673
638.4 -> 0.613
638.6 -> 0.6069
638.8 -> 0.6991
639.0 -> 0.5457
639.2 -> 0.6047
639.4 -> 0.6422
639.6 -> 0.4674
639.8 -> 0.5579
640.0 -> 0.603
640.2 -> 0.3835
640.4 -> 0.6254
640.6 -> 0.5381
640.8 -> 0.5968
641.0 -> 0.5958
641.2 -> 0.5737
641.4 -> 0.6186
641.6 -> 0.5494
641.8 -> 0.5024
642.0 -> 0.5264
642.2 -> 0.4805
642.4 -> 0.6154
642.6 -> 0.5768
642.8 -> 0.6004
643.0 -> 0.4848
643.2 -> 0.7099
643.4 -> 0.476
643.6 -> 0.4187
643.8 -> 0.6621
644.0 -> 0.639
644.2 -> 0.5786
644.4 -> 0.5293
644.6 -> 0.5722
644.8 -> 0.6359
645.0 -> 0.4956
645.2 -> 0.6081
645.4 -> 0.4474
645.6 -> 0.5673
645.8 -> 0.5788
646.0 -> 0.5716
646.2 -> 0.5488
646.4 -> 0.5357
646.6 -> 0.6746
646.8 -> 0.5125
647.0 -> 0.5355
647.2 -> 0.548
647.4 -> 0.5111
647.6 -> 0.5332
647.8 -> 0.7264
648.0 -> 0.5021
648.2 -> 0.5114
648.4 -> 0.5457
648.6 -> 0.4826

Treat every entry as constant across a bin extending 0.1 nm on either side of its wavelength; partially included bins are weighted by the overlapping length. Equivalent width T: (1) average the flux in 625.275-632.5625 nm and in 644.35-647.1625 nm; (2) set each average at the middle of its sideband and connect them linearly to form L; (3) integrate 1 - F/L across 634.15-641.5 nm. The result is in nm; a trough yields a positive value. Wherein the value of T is -0.40 nm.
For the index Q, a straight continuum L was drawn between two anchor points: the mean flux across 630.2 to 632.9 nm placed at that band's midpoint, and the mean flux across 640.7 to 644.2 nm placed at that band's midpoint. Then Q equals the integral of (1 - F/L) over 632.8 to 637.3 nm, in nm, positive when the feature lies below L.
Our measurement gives -0.21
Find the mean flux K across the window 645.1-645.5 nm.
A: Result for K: 0.528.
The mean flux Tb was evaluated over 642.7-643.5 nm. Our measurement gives 0.568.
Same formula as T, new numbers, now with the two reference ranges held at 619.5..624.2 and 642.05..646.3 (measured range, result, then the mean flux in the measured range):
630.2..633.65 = 0.069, 0.54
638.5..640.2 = -0.065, 0.579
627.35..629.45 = 0.054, 0.534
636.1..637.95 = -0.047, 0.569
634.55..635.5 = -0.071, 0.595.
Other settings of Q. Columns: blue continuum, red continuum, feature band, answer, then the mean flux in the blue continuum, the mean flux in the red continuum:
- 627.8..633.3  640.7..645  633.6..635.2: -0.123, 0.545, 0.567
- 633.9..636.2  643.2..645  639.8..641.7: 0.032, 0.585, 0.568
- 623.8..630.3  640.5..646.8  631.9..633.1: 0.076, 0.536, 0.564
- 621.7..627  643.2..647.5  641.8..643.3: -0.027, 0.542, 0.558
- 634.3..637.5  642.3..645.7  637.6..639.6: -0.050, 0.577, 0.566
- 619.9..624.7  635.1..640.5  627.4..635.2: 0.090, 0.545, 0.57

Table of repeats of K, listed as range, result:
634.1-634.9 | 0.636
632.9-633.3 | 0.568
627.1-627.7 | 0.5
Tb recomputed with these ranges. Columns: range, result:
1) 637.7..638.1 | 0.533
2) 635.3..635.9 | 0.563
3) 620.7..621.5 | 0.502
